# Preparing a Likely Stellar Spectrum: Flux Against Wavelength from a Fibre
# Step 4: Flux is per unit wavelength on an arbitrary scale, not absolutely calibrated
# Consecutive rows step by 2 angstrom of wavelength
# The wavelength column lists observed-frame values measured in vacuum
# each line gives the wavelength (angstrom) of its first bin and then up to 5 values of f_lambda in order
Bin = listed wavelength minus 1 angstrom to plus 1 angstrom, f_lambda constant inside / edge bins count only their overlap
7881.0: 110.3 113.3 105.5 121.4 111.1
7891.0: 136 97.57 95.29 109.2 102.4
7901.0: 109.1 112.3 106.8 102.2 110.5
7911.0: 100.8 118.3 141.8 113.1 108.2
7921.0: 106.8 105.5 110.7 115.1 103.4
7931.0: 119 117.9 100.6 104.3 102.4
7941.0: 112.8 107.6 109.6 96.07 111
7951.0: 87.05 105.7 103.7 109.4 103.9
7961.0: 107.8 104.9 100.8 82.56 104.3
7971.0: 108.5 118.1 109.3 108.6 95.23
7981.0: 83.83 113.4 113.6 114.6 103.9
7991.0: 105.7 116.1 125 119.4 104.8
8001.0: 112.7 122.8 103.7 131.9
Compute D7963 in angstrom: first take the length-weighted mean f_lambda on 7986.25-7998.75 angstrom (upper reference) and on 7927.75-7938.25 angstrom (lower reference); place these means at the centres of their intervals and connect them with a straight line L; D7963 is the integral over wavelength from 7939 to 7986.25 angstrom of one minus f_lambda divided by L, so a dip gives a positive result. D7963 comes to 3.0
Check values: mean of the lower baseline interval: 109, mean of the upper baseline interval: 114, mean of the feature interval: 104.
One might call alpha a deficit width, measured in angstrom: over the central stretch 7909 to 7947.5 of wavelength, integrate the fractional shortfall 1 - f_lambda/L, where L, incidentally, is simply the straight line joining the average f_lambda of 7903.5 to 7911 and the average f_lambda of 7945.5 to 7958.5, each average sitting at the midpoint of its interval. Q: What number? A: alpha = -2.2 angstrom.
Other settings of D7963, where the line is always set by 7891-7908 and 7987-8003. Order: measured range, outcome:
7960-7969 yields 0.9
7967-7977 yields 0.4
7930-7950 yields 0.2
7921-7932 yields -0.2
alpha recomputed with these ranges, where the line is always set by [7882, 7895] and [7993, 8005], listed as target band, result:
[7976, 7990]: 1.3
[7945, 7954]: 1.1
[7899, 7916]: 0.2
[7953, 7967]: 1.4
